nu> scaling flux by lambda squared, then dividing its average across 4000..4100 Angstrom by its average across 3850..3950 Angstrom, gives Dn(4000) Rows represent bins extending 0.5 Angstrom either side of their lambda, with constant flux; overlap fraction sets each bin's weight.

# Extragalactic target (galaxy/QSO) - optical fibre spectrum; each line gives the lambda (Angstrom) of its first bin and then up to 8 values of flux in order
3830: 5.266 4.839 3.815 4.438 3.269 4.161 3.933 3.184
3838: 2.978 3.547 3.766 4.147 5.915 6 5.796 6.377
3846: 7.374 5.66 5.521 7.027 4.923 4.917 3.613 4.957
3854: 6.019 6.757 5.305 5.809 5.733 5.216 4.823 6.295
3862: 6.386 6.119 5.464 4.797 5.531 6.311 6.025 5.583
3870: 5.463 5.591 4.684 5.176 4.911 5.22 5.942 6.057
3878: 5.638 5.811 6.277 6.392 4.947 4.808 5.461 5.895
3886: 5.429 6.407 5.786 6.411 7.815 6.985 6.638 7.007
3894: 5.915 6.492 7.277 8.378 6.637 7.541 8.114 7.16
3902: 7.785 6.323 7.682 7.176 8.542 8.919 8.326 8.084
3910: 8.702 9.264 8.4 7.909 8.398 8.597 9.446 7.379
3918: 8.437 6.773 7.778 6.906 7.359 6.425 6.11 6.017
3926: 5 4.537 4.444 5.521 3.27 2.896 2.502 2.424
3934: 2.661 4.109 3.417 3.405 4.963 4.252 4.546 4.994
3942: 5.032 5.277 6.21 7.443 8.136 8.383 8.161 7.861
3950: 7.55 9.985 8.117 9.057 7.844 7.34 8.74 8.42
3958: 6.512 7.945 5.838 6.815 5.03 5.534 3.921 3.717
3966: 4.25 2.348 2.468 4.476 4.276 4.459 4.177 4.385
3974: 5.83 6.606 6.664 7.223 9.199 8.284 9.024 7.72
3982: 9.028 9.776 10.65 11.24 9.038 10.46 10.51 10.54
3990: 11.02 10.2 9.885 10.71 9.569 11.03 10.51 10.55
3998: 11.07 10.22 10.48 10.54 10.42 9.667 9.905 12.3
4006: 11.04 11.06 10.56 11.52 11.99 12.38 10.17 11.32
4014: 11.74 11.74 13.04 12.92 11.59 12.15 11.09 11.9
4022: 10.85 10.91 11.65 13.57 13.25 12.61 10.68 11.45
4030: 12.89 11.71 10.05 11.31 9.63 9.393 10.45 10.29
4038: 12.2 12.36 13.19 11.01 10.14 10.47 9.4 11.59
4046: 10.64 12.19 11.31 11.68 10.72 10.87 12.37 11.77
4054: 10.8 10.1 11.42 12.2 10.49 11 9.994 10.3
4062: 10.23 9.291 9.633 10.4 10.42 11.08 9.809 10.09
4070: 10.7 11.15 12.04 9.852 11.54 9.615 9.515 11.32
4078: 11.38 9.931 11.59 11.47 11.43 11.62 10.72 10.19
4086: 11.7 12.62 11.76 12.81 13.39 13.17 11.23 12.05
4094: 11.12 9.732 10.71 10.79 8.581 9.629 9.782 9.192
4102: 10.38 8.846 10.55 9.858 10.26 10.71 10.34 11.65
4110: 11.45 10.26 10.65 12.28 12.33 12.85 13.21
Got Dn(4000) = 1.9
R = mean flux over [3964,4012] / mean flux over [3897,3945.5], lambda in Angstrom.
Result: 1.4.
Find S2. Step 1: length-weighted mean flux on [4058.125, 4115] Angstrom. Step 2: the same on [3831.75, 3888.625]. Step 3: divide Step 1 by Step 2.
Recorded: 2.03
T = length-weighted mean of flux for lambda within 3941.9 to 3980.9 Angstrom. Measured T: 6.5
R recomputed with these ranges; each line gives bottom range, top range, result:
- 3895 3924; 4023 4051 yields 1.45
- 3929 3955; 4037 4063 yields 1.94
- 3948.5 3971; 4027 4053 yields 1.79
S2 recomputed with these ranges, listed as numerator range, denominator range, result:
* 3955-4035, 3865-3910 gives 1.44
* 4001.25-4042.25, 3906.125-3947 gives 1.85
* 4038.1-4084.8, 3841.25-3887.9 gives 1.93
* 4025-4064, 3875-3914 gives 1.60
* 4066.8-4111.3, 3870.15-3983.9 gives 1.69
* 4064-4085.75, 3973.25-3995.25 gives 1.17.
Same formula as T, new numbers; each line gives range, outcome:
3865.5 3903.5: 6.21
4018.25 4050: 11.3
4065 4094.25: 11.2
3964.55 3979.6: 5.25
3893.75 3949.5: 6.5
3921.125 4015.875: 7.59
